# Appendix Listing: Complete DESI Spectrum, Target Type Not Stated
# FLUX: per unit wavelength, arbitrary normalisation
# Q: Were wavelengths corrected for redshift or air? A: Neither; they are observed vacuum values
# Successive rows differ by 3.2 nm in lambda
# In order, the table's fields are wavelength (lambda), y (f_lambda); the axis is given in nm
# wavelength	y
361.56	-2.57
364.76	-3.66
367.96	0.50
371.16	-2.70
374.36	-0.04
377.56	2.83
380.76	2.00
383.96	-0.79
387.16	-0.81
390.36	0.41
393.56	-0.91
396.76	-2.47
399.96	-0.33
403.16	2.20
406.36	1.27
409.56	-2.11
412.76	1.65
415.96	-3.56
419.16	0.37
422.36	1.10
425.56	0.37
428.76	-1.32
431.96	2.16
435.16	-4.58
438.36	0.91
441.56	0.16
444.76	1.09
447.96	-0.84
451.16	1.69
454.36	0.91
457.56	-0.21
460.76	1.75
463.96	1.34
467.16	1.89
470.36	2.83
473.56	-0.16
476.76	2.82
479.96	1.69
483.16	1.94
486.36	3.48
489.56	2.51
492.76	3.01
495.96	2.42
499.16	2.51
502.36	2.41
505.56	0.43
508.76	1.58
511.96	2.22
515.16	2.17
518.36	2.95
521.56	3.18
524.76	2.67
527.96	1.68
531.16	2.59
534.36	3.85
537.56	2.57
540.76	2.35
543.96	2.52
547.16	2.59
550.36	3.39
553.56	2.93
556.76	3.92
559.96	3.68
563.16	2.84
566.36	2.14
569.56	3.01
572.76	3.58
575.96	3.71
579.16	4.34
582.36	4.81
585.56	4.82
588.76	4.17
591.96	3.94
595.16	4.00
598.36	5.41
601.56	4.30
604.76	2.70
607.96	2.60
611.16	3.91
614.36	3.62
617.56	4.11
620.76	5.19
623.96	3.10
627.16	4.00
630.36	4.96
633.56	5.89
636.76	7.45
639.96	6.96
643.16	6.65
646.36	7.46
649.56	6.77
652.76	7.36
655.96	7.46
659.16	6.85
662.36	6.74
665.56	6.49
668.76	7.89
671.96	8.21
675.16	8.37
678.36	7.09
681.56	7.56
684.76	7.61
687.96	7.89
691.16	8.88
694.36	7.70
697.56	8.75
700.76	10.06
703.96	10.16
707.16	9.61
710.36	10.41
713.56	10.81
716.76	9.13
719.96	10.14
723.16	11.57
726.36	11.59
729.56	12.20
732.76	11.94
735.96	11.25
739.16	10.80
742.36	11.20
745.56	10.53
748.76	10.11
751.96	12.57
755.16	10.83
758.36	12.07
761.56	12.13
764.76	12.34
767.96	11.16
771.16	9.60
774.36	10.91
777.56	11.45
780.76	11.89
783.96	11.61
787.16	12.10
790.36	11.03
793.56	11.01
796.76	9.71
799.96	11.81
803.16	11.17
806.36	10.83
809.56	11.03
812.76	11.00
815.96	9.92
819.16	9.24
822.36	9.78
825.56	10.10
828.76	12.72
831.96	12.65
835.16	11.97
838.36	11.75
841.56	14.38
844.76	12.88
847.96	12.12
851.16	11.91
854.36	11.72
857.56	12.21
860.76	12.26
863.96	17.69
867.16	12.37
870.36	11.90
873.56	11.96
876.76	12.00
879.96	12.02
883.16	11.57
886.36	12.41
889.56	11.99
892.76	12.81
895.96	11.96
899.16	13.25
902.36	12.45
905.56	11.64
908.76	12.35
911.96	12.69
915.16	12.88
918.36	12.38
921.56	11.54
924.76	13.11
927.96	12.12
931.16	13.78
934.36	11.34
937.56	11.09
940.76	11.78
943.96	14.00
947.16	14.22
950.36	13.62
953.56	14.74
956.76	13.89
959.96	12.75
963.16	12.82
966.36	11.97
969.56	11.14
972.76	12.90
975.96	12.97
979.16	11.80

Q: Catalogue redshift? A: 0.59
